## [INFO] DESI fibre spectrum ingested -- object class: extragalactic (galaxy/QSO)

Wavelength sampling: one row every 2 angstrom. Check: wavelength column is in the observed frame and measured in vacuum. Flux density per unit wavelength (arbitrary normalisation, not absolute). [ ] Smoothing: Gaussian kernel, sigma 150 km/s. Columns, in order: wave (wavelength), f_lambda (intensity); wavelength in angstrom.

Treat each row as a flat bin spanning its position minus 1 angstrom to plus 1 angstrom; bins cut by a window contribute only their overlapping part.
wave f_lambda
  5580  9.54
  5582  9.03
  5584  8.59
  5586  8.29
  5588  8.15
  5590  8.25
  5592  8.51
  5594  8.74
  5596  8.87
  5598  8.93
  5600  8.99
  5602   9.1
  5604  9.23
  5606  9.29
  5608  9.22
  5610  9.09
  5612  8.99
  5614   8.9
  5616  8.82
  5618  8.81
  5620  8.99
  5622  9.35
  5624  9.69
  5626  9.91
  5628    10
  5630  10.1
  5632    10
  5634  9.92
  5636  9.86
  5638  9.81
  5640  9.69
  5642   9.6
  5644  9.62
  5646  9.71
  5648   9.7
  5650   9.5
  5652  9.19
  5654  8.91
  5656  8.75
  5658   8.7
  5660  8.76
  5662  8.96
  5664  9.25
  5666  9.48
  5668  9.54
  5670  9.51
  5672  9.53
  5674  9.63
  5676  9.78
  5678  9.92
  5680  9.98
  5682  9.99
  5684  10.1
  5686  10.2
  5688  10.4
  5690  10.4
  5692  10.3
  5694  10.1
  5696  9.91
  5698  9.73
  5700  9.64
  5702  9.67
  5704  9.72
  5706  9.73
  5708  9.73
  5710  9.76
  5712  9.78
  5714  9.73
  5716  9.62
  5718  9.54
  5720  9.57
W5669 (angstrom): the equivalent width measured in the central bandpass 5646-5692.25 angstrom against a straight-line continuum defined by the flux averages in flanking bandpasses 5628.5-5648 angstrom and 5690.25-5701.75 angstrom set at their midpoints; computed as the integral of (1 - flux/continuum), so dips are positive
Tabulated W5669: 1.4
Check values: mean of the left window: 9.81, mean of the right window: 9.95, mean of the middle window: 9.58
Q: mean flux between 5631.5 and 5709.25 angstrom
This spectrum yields 9.66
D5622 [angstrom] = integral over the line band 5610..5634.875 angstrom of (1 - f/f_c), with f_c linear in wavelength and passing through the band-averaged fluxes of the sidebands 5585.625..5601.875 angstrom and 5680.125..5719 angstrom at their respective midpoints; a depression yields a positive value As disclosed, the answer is -1.3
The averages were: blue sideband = 8.63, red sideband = 9.9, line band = 9.44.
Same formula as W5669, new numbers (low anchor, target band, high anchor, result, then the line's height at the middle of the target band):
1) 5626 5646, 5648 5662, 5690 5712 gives 1.2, 9.84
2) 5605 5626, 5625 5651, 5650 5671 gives -1.9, 9.14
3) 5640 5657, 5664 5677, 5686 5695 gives 0.4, 9.86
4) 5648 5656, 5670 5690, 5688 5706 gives -0.6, 9.67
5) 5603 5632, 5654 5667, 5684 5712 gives 0.9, 9.66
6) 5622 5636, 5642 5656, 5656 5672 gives 0.1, 9.48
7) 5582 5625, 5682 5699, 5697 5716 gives -1.0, 9.59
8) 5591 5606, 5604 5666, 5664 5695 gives 0.0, 9.37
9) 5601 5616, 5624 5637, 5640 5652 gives -0.8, 9.39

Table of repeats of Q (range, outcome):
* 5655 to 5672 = 9.14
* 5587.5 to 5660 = 9.25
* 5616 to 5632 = 9.53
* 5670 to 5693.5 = 10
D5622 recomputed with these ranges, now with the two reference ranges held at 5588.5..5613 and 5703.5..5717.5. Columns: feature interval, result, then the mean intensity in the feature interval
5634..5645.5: -0.7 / 9.73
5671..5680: -0.3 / 9.74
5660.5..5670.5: 0.1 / 9.31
